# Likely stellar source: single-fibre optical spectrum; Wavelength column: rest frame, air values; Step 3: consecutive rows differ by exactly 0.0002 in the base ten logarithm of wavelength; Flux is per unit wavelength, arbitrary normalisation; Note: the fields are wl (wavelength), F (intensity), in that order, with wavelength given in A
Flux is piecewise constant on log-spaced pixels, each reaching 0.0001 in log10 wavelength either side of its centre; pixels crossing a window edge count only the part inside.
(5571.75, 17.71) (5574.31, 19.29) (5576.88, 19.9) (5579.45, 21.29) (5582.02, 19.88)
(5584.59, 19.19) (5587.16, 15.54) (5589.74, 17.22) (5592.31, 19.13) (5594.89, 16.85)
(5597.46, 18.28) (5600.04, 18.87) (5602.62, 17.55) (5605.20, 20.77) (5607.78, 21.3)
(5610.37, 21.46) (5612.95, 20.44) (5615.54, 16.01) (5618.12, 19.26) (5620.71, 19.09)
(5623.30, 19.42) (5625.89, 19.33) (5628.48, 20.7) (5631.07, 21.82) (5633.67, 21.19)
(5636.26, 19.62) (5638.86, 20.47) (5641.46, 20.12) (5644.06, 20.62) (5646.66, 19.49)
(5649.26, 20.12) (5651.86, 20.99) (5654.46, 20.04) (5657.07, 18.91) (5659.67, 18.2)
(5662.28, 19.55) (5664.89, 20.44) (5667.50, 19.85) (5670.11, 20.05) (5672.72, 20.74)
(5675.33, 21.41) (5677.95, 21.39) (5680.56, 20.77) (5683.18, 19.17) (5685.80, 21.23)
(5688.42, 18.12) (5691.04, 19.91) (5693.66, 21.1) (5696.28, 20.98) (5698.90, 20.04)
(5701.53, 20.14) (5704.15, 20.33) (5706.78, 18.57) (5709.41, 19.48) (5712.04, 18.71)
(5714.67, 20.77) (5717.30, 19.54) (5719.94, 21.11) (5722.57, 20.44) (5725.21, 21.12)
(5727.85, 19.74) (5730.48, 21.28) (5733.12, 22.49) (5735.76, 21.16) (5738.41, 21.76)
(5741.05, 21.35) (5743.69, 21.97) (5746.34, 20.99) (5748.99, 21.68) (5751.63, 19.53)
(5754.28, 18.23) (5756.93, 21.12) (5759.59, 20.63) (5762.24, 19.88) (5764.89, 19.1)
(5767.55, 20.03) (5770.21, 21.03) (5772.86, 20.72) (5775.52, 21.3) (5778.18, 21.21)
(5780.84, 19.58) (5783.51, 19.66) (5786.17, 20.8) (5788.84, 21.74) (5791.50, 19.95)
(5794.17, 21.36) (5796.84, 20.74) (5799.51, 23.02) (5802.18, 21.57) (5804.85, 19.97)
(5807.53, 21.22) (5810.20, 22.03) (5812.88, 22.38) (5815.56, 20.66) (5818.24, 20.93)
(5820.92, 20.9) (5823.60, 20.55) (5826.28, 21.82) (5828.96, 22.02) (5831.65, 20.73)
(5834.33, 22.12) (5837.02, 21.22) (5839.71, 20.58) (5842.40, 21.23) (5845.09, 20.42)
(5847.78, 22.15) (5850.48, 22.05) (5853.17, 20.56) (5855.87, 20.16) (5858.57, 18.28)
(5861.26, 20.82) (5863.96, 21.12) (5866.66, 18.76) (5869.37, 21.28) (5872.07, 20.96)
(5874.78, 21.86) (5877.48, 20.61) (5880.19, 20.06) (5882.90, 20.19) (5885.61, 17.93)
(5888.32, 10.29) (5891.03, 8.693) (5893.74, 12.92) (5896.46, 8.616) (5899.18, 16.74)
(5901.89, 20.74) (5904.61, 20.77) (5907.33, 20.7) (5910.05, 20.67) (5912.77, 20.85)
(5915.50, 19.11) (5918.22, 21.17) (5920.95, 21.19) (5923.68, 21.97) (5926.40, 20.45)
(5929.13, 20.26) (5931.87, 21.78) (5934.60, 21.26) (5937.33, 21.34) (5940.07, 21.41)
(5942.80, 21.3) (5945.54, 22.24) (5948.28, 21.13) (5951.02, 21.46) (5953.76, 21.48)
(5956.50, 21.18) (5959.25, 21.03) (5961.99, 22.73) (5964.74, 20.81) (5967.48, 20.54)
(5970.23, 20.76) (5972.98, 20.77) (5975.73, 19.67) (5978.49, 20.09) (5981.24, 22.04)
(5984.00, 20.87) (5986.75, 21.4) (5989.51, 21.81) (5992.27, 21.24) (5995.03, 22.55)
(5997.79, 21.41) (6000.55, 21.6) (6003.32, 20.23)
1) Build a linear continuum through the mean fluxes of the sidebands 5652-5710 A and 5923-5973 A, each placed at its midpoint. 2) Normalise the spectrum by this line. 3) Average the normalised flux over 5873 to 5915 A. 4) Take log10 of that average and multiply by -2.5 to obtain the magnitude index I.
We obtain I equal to 0.20 mag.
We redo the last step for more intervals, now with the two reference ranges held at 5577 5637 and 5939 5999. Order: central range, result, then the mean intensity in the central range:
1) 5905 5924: 0.01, 20.7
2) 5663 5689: -0.04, 20.4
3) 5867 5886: 0.02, 20.4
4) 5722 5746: -0.07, 21.3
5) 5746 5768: 0.00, 20.1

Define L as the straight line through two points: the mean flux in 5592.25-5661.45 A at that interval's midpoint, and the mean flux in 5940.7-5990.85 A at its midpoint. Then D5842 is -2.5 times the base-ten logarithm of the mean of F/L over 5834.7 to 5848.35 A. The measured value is -0.03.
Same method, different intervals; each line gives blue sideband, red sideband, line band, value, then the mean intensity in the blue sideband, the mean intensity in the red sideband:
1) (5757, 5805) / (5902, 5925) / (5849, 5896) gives 0.13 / 20.7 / 20.8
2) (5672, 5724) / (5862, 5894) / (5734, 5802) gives -0.08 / 20.2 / 18.1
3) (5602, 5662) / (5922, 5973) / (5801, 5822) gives -0.03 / 19.9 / 21.3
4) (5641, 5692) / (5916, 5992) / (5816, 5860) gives -0.01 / 20.1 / 21.2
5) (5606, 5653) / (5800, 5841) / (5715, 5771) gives 0.01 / 20.1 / 21.3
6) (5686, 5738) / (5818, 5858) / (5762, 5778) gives 0.01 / 20.3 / 21.1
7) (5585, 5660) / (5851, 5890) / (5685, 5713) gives -0.02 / 19.4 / 19.5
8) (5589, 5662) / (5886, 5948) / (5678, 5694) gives -0.04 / 19.6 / 18.9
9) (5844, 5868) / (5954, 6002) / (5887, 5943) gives 0.12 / 20.5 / 21.2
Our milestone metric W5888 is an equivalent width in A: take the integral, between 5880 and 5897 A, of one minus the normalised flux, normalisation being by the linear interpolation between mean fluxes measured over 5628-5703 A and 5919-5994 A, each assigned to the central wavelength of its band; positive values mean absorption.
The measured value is 5.7 A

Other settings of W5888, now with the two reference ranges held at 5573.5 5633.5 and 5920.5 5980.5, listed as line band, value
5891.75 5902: 3.54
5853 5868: 0.55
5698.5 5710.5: 0.08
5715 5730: -0.41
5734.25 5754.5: -0.97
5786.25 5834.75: -2.14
